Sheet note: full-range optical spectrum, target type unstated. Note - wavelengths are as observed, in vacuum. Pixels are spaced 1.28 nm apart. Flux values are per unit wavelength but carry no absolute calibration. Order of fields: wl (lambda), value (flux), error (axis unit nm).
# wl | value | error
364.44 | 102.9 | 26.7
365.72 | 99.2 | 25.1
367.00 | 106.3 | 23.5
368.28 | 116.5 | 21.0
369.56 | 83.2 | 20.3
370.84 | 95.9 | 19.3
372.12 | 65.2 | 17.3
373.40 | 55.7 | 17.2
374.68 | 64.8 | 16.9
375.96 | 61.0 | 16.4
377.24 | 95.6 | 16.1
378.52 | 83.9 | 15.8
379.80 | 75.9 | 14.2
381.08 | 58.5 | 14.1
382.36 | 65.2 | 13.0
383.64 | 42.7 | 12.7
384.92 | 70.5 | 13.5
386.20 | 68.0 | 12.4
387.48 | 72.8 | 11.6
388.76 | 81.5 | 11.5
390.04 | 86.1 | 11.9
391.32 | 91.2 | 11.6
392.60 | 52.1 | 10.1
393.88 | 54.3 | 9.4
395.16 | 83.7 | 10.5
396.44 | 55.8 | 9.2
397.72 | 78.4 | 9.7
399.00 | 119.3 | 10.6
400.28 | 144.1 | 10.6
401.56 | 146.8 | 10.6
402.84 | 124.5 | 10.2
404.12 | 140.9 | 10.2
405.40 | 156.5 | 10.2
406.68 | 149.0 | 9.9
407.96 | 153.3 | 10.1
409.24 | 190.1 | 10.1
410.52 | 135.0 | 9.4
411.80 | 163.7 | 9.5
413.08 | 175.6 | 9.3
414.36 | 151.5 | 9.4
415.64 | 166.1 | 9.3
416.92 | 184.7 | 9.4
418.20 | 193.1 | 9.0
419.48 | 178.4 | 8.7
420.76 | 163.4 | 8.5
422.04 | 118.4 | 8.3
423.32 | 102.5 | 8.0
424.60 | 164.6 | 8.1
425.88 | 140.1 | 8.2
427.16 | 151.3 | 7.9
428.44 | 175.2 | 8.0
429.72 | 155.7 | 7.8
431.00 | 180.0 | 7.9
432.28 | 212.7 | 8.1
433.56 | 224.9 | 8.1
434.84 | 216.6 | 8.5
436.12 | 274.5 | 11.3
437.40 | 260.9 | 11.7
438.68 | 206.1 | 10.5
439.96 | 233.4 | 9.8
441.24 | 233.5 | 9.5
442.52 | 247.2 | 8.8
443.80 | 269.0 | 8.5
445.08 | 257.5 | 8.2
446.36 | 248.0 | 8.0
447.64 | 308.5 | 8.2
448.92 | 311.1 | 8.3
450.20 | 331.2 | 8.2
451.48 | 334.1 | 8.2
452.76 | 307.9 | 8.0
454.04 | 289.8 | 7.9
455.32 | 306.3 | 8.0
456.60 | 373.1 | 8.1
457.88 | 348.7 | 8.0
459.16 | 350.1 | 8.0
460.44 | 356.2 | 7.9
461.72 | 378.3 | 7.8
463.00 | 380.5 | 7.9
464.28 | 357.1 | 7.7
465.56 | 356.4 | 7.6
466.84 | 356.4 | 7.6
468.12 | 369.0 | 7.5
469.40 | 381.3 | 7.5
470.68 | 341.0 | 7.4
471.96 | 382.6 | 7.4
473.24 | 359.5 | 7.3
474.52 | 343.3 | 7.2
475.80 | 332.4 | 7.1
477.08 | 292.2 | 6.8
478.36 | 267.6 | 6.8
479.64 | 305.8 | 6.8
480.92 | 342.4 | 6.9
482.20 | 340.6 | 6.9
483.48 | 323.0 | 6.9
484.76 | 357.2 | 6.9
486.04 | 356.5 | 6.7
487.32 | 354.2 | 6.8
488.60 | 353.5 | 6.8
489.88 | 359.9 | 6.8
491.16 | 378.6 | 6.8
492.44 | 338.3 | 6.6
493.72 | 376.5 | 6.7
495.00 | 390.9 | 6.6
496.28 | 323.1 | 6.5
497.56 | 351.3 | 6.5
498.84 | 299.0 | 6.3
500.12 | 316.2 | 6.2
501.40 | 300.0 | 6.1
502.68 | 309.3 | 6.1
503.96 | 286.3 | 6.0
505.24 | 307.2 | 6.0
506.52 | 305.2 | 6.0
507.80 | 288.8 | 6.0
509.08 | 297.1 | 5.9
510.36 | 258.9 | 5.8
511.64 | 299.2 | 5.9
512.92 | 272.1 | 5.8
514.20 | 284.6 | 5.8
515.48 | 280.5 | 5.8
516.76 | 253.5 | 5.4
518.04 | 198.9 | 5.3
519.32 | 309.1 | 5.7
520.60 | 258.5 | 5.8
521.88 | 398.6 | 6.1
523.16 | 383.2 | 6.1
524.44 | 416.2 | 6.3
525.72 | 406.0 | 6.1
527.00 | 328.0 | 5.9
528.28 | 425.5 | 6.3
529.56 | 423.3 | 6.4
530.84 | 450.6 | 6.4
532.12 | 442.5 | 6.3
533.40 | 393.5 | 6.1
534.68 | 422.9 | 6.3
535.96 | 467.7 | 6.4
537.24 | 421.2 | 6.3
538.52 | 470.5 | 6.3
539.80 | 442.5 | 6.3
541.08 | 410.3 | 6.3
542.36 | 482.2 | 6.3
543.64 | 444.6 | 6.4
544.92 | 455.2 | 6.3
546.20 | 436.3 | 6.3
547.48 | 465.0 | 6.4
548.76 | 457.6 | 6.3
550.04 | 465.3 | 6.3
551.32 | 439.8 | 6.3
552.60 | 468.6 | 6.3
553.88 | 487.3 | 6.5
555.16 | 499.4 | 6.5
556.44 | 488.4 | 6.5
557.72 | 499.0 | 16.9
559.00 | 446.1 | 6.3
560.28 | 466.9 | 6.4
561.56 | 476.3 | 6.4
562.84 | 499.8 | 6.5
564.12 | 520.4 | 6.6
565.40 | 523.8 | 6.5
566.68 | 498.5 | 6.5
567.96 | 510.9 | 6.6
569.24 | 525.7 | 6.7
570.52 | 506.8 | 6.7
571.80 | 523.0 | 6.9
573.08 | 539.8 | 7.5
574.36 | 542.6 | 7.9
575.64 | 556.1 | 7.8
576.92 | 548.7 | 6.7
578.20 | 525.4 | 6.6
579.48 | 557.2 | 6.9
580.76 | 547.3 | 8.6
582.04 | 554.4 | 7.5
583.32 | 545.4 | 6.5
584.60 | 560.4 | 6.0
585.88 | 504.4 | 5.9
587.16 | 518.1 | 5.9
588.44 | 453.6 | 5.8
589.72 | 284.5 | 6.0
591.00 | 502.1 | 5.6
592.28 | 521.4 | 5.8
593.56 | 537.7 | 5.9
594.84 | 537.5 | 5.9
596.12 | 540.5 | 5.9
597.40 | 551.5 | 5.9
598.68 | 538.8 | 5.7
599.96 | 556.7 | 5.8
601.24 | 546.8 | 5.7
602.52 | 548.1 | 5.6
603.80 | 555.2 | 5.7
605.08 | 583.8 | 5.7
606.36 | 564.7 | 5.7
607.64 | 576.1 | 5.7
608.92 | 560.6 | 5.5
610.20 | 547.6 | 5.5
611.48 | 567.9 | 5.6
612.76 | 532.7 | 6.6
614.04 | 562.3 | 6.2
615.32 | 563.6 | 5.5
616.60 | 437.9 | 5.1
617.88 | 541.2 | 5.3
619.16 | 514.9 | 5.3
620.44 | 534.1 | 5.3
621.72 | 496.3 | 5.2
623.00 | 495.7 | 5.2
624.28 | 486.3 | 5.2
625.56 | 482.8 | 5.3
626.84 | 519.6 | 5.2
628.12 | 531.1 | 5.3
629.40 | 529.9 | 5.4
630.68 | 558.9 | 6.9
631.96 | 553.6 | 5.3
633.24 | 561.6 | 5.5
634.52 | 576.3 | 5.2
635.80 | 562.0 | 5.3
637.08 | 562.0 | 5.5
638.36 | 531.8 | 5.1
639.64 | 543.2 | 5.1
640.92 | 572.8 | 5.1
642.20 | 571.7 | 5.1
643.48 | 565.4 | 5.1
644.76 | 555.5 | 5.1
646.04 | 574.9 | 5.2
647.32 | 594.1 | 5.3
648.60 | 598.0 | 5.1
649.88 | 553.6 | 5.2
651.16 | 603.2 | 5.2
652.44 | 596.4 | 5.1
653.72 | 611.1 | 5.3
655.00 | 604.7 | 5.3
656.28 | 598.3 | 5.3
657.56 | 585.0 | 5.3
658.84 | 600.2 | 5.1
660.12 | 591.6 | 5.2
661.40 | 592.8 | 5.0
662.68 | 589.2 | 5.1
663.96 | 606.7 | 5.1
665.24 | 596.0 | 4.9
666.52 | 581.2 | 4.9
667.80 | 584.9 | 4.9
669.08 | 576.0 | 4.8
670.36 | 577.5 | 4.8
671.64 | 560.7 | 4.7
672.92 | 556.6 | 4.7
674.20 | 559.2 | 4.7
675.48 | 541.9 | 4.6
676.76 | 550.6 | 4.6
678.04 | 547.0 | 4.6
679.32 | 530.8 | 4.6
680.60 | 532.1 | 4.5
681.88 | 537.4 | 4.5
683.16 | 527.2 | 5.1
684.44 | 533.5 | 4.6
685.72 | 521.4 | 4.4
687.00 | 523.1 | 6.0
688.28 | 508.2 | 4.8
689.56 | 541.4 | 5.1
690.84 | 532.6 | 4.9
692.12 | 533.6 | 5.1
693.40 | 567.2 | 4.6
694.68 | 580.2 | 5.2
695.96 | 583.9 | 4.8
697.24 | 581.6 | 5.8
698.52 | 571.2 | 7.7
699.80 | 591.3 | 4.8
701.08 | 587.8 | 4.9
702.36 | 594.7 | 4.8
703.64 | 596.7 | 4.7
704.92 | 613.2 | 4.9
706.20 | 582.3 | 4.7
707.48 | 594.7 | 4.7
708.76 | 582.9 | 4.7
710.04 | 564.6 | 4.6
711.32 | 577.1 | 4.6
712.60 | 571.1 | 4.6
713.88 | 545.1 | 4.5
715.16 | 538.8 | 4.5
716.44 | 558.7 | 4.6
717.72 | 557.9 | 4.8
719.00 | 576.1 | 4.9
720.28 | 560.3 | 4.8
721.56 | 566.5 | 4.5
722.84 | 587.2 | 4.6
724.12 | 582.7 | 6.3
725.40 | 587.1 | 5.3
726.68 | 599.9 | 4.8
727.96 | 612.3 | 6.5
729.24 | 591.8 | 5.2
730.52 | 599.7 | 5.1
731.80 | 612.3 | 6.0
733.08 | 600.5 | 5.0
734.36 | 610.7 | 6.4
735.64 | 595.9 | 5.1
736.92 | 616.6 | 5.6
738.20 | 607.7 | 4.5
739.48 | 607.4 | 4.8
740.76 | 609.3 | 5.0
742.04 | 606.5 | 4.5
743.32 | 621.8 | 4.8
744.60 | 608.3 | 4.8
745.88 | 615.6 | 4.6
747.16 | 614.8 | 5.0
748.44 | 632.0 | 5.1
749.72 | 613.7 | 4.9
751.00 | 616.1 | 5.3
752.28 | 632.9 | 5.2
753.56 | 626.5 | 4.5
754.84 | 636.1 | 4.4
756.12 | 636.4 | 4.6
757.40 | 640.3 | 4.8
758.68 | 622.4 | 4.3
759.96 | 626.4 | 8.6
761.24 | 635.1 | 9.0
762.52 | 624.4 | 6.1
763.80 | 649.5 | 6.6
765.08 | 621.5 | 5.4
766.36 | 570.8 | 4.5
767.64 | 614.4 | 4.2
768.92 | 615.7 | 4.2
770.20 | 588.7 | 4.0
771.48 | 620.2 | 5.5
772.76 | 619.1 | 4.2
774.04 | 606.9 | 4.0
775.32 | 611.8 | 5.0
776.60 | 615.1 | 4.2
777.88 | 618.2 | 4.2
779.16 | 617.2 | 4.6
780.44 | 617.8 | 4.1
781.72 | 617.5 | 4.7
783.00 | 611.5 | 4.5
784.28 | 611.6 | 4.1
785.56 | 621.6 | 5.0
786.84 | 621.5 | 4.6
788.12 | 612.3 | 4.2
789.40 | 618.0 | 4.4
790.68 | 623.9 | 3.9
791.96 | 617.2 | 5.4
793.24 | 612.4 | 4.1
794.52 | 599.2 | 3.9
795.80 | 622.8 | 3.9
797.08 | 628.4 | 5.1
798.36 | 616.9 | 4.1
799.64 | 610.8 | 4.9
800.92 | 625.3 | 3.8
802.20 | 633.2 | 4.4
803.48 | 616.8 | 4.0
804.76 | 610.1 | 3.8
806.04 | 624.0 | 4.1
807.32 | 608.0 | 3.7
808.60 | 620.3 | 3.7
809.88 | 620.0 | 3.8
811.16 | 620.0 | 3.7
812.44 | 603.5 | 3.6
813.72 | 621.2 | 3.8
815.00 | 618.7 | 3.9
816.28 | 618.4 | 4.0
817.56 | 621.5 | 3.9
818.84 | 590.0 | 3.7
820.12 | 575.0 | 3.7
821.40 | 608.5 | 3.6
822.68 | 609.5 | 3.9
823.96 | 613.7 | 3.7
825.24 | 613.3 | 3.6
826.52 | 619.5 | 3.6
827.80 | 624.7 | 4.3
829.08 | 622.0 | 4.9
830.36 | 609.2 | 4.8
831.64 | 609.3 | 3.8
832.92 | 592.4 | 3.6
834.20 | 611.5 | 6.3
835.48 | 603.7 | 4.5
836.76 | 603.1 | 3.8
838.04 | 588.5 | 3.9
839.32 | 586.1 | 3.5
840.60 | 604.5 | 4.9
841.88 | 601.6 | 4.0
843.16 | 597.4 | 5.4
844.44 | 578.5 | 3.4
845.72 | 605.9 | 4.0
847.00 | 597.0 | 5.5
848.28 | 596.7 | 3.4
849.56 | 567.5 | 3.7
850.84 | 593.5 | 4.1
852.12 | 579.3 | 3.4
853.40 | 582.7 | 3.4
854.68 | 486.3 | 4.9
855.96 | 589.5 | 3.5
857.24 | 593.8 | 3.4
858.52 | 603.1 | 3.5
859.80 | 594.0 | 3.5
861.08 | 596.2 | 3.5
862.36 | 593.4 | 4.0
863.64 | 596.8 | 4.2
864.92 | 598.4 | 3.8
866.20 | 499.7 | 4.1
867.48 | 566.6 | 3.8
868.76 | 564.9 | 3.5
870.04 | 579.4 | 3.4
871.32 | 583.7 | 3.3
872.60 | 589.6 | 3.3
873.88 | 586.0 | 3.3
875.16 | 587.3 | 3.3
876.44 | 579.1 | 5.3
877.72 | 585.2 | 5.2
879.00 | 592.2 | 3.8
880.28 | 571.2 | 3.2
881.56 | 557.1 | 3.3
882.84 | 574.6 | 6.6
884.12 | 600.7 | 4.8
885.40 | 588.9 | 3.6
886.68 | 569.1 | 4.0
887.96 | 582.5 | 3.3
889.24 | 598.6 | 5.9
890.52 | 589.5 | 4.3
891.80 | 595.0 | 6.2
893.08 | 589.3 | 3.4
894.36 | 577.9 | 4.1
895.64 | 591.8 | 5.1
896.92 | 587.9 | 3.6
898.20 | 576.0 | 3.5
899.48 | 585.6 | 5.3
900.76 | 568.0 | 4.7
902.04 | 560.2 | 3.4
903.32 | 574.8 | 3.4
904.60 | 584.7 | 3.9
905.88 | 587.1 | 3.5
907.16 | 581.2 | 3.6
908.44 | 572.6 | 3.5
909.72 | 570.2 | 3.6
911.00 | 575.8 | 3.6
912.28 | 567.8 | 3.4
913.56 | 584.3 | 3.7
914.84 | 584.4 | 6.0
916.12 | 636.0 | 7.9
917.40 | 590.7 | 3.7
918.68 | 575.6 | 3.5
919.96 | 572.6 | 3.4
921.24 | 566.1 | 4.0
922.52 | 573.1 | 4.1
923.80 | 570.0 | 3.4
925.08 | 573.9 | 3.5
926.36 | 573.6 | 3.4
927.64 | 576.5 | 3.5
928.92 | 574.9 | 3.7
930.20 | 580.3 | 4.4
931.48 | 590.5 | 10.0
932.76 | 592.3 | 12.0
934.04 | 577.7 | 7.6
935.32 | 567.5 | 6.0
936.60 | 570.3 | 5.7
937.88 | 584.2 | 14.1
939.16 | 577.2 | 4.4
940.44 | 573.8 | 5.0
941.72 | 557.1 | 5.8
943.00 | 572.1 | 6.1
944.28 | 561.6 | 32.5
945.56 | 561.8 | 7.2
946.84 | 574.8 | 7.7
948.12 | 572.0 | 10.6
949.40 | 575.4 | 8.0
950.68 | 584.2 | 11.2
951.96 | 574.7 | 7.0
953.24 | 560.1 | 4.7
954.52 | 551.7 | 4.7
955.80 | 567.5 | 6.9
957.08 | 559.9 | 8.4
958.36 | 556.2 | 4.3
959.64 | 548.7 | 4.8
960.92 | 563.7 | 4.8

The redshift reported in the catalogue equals 0.000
